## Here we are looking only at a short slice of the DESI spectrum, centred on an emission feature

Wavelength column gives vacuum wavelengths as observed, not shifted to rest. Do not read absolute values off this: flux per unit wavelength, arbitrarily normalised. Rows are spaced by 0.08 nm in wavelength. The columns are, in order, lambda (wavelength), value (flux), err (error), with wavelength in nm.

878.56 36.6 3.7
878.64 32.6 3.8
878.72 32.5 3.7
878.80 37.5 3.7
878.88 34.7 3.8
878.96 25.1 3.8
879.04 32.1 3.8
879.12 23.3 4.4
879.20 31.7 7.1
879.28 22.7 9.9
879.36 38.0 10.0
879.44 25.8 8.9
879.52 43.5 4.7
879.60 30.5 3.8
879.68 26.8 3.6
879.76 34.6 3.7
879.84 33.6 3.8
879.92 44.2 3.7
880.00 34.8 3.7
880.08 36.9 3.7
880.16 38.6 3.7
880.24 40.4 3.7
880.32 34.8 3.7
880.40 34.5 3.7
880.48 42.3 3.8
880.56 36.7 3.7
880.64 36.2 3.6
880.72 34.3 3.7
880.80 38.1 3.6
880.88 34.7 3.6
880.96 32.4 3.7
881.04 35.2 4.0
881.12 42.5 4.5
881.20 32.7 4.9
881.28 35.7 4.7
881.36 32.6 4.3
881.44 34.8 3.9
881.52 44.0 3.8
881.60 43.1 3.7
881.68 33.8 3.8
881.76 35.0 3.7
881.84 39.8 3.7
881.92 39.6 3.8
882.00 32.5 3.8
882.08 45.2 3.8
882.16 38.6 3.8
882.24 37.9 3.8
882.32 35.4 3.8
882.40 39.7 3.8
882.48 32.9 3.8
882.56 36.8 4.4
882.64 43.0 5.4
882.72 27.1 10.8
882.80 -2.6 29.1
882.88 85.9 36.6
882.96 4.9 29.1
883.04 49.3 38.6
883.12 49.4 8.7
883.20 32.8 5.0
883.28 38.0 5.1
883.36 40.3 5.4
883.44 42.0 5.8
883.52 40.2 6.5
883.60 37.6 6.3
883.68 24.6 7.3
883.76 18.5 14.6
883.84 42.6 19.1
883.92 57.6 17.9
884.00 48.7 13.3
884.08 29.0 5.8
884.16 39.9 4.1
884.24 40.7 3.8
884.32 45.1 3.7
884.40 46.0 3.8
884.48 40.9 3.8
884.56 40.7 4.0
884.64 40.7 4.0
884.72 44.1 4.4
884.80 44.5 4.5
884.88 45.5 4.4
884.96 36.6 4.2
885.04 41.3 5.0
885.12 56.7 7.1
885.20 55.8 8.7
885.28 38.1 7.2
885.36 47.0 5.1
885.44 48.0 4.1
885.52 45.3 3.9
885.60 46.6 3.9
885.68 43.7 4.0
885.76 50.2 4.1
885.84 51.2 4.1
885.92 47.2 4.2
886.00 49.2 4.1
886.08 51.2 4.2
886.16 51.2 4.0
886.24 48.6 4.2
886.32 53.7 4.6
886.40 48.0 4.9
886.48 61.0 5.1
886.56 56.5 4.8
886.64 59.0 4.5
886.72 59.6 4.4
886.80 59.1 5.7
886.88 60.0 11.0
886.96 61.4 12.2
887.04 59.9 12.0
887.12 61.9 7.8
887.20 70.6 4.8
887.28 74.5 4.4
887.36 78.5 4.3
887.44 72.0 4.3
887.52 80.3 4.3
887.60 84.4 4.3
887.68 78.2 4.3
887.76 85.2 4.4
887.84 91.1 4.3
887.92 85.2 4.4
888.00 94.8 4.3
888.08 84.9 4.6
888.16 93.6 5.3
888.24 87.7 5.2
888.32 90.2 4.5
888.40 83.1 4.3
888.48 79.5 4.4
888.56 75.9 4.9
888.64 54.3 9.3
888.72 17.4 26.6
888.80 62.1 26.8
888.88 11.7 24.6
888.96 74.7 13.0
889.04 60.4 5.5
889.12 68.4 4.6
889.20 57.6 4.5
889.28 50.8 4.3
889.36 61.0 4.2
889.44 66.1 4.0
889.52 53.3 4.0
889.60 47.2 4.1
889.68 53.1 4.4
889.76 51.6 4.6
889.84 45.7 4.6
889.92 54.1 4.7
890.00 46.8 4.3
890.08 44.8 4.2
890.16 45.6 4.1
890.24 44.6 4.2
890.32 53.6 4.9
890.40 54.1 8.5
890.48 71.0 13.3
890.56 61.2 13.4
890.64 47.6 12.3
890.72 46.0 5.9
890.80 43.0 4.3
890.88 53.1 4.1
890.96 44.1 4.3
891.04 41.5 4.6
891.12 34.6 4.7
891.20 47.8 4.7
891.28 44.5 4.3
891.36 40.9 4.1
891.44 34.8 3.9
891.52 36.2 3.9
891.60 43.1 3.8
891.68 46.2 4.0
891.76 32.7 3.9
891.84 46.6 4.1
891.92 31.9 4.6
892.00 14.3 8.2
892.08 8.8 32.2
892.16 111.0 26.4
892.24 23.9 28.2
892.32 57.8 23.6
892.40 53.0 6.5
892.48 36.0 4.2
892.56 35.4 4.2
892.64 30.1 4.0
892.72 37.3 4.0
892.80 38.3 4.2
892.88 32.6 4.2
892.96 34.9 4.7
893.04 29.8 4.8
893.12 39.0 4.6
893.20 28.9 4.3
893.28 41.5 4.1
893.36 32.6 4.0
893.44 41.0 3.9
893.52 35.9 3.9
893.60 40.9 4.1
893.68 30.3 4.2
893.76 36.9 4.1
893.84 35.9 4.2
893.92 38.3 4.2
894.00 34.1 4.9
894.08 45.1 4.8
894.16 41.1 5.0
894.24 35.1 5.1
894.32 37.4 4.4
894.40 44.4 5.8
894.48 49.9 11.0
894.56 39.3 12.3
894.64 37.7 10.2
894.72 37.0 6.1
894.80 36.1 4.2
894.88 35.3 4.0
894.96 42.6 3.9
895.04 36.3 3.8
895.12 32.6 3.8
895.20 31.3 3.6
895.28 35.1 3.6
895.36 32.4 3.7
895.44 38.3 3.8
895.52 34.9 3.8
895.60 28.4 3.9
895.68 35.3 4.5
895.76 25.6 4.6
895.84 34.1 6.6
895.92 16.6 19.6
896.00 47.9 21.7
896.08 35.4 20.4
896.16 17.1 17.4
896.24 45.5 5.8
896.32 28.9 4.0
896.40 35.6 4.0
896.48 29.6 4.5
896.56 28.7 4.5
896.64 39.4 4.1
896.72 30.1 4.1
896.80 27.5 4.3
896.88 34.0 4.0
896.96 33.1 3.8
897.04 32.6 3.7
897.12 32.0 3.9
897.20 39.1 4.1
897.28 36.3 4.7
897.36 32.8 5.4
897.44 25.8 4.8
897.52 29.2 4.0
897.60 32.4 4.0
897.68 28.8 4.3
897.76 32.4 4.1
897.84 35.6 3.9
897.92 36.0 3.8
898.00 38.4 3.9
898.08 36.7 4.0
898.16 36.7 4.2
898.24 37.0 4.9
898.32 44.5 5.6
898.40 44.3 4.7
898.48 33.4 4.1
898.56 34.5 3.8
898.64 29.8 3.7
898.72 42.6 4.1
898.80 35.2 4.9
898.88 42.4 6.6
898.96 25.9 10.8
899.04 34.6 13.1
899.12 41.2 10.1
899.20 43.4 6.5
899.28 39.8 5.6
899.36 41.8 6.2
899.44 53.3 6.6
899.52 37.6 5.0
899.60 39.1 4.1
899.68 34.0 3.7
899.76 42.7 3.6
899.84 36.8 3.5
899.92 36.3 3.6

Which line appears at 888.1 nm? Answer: Hbeta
